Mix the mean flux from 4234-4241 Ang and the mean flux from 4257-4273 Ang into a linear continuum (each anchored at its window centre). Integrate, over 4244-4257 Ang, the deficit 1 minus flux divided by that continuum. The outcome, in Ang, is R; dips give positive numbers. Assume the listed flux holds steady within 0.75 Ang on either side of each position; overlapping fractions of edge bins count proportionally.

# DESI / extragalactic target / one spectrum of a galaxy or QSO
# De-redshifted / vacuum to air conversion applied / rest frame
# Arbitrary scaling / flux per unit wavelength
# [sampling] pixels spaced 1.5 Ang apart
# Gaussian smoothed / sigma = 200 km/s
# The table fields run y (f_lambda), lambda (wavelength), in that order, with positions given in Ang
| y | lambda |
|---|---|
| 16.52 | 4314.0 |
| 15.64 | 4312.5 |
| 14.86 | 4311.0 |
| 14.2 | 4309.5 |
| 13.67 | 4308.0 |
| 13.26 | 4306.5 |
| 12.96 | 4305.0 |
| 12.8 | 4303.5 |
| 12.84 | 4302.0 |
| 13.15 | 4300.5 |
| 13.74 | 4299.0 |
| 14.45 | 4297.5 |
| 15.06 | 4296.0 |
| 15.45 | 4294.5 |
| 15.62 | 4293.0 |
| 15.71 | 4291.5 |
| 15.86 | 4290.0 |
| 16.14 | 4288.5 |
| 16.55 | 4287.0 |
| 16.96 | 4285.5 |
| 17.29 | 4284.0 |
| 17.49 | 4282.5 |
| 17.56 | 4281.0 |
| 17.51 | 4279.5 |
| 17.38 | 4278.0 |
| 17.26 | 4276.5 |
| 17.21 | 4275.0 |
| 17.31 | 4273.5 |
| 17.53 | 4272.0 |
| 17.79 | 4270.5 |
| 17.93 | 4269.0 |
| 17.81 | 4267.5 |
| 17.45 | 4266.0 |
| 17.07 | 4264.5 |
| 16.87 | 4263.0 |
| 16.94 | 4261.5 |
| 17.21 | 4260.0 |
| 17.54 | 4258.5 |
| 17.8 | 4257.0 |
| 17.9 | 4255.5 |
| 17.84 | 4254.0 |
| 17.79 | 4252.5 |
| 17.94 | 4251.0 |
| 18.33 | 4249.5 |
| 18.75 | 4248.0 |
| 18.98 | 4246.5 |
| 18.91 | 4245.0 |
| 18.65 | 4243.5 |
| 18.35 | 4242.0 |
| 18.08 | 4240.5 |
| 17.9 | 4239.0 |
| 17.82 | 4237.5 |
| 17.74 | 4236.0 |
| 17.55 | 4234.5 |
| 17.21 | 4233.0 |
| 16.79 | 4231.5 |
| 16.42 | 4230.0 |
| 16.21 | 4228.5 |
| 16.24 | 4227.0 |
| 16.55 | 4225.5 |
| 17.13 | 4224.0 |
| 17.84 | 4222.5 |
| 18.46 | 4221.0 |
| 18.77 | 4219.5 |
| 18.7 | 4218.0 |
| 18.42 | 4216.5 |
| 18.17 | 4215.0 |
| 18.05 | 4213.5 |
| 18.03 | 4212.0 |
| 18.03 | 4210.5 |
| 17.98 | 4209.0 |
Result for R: -0.5 Ang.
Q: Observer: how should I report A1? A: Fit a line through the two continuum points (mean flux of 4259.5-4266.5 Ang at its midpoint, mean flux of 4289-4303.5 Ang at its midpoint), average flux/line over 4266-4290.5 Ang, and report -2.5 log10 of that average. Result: -0.09 mag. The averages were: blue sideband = 17.1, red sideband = 14.6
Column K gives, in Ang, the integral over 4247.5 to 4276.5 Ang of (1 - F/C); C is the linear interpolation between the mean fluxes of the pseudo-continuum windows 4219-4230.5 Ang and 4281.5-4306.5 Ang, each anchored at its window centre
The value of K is -2.8 Ang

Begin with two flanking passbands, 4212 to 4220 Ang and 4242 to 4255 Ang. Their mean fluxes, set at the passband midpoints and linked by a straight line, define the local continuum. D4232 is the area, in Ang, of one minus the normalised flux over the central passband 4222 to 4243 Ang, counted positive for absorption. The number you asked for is 1.25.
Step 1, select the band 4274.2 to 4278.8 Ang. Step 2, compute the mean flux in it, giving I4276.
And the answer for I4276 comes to 17.3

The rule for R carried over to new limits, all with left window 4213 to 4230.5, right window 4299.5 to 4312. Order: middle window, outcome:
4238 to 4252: -1.7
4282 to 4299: -2.0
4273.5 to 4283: -1.6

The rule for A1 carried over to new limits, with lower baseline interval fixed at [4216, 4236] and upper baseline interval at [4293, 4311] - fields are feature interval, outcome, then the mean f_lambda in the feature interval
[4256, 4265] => -0.09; 17.3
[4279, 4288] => -0.17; 17.2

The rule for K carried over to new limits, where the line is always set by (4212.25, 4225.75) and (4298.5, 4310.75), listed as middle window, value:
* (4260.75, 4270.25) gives -1.1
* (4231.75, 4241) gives -0.3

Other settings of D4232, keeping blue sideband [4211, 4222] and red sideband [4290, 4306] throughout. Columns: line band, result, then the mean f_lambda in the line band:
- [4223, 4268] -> -2.0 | 17.6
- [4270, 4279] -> -1.2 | 17.4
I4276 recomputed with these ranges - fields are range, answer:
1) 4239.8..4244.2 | 18.4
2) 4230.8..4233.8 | 17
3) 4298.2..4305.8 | 13.1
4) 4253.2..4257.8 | 17.8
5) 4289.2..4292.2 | 15.8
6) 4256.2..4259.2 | 17.7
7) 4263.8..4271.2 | 17.6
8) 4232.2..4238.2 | 17.6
